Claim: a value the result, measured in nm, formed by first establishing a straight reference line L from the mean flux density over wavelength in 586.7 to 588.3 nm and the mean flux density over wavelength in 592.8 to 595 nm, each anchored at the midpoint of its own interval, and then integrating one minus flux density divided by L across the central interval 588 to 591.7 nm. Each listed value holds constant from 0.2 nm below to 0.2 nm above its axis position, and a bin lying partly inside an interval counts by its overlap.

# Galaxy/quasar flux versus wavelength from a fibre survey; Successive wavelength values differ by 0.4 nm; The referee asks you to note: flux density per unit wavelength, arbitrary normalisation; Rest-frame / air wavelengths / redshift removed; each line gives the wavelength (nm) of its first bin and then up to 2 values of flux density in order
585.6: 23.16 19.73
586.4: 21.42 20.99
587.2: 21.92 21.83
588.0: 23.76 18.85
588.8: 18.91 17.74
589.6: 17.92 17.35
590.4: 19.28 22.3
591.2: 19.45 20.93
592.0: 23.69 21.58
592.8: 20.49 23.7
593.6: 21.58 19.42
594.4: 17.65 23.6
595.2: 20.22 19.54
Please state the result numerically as 0.389 nm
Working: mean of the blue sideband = 22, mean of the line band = 19.4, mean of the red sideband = 21.1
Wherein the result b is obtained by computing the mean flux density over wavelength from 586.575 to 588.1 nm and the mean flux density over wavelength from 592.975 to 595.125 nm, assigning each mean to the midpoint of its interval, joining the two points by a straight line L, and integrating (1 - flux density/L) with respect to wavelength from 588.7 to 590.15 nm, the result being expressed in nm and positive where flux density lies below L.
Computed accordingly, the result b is 0.25 nm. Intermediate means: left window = 22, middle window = 17.9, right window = 21.1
